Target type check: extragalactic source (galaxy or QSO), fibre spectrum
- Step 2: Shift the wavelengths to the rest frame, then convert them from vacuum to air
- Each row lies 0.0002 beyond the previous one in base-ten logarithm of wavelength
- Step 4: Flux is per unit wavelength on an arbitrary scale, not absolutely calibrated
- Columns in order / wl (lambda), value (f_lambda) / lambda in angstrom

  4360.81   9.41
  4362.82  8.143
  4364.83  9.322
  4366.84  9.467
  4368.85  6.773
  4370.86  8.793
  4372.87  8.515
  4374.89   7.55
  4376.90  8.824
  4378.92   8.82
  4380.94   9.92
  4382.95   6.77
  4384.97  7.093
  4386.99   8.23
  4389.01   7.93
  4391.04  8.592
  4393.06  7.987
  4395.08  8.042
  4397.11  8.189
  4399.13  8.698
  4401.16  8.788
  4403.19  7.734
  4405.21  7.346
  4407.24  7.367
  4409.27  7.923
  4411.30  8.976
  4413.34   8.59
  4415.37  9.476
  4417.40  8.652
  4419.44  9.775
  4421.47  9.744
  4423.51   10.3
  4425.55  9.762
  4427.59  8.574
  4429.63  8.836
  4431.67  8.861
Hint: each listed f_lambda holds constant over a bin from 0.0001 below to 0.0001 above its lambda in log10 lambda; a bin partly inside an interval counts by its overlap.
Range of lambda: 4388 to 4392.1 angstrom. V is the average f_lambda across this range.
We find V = 8.25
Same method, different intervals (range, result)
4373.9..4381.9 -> 8.77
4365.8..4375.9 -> 8.23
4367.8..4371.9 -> 7.82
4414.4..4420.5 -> 9.31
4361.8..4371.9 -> 8.51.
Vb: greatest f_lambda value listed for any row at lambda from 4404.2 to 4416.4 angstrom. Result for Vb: 9.476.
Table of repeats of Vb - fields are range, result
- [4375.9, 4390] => 9.92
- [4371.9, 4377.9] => 8.824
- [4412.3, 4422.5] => 9.775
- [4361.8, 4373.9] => 9.467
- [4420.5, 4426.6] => 10.3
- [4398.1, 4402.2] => 8.788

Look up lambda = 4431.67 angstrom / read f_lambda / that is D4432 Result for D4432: 8.861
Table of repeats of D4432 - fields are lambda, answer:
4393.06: 7.987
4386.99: 8.23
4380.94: 9.92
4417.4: 8.652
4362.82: 8.143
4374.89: 7.55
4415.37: 9.476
